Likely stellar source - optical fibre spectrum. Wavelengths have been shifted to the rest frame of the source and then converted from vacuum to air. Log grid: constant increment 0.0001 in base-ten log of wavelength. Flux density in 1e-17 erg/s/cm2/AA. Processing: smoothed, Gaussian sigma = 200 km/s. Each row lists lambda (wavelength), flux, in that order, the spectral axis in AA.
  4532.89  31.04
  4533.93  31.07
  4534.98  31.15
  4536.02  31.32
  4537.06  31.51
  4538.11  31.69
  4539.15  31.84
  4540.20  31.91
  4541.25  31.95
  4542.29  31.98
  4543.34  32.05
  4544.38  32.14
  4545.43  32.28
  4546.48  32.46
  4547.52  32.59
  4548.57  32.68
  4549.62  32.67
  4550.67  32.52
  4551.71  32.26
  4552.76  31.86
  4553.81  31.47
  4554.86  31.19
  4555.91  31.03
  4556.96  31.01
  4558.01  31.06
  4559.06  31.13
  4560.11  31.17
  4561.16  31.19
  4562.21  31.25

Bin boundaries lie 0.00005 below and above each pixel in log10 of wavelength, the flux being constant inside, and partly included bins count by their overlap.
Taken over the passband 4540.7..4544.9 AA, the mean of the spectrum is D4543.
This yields 32.1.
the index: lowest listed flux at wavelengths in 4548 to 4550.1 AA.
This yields 32.67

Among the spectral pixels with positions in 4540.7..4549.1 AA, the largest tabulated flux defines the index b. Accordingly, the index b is 32.68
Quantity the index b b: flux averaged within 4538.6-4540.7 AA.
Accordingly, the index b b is 31.9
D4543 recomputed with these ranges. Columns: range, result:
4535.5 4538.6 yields 31.5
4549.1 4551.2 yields 32.7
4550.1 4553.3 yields 32.2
